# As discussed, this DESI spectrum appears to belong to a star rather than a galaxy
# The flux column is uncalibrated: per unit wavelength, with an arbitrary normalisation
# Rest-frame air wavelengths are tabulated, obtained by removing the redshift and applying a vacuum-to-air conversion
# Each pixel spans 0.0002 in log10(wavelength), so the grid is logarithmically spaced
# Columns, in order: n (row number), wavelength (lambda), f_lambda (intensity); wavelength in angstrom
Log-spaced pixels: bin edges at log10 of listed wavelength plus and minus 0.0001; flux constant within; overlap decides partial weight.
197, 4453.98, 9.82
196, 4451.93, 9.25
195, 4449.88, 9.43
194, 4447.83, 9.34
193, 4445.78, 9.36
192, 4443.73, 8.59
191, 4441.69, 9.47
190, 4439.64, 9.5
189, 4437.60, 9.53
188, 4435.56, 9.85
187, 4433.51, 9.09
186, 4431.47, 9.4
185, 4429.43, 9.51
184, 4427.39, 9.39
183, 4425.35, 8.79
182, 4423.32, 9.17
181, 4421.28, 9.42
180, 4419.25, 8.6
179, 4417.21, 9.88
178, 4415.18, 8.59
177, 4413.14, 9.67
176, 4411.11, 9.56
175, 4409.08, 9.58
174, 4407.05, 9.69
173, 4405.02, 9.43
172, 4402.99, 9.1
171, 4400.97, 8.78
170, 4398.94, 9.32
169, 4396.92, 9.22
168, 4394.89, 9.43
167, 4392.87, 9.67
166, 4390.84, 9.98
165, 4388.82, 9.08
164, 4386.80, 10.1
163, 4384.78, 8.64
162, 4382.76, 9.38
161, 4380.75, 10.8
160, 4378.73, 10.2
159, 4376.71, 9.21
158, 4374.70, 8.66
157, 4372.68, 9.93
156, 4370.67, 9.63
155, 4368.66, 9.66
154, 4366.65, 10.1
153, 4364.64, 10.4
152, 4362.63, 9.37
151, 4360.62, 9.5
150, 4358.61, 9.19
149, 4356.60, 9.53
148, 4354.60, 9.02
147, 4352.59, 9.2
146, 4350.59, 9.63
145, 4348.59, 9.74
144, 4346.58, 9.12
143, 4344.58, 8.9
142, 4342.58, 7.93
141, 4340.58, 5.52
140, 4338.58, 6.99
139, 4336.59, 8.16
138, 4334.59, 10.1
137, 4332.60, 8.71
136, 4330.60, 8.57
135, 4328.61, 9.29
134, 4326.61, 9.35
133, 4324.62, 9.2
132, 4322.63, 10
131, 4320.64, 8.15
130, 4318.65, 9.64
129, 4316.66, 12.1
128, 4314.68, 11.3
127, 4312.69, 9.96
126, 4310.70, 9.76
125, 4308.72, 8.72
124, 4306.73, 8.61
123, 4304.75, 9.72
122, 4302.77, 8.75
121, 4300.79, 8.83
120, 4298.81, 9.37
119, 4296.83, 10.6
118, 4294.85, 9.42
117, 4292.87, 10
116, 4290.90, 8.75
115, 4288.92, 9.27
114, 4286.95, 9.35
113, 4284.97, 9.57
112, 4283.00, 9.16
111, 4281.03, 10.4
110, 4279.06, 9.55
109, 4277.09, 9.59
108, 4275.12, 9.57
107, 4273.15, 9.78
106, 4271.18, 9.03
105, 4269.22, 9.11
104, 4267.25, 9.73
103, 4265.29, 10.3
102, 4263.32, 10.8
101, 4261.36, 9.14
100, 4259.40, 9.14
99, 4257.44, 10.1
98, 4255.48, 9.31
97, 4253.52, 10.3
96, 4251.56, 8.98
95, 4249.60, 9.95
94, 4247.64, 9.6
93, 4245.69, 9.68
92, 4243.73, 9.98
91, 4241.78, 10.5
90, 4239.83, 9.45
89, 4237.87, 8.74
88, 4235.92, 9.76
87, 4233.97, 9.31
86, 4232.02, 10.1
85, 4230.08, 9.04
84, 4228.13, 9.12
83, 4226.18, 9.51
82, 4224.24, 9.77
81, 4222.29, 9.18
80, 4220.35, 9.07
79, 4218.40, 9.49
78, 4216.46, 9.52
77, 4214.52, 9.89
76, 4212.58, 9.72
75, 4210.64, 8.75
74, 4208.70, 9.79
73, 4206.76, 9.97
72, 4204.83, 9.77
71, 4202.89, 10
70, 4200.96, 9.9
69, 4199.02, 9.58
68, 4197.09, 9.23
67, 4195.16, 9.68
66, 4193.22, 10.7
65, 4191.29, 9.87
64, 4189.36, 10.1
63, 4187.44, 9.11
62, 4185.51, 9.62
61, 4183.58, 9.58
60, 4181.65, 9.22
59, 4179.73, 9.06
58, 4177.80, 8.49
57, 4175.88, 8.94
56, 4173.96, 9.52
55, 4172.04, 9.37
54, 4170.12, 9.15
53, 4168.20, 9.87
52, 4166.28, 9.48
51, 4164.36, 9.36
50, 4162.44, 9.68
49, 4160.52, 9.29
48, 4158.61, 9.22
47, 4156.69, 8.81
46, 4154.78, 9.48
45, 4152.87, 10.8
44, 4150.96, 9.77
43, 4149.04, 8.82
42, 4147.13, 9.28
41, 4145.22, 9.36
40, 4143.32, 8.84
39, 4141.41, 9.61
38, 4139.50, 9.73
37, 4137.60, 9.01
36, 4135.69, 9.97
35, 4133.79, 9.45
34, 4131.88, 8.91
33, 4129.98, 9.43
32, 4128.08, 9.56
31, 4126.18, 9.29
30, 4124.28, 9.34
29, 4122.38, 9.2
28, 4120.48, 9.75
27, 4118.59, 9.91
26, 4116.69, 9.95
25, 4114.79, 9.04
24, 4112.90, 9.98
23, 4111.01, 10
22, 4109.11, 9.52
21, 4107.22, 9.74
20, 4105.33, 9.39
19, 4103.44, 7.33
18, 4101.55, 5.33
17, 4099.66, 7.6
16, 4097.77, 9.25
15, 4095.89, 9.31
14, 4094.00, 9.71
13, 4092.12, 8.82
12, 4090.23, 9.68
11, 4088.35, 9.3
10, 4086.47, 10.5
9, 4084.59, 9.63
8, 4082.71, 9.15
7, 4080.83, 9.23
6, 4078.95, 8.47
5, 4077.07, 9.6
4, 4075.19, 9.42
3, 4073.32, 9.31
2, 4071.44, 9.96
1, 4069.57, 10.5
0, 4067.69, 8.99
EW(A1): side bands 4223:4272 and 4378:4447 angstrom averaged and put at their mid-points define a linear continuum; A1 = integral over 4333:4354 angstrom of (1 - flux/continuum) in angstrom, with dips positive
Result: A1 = 2.1 angstrom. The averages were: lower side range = 9.62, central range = 8.55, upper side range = 9.4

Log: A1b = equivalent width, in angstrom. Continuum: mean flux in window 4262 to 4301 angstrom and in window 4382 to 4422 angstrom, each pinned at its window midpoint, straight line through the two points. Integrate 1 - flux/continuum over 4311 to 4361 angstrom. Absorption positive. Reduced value 1.8 angstrom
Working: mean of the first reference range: 9.62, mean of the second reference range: 9.35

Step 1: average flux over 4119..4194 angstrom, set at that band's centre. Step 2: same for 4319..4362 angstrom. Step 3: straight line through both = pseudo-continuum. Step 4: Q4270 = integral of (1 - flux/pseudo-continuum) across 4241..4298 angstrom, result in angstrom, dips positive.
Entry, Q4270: -3.7 angstrom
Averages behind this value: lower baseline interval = 9.44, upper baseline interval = 8.86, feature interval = 9.67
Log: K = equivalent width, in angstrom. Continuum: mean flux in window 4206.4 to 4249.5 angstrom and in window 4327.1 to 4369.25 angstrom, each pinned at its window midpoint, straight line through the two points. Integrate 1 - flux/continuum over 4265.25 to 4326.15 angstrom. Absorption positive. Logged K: -2.3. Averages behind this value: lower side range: 9.54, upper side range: 8.98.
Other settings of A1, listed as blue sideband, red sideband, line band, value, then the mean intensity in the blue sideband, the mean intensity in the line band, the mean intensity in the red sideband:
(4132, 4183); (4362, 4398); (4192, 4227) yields -0.8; 9.36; 9.64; 9.64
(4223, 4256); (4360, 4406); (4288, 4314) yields 0.5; 9.59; 9.39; 9.55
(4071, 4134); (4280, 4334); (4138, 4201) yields -1.0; 9.23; 9.46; 9.51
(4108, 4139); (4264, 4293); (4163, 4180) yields 0.5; 9.52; 9.27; 9.54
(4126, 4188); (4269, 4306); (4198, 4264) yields -1.3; 9.37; 9.61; 9.47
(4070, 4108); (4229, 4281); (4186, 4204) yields -0.7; 9.05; 9.79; 9.65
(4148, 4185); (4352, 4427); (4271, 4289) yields -0.3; 9.36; 9.56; 9.45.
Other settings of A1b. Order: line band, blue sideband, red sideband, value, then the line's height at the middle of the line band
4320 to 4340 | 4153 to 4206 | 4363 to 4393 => 1.8 angstrom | 9.65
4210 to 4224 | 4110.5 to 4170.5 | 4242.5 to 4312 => 0.2 angstrom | 9.52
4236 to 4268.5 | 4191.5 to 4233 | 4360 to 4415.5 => -0.4 angstrom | 9.6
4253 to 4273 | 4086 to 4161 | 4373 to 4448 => -0.8 angstrom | 9.33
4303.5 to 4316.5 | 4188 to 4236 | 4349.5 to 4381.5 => -0.3 angstrom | 9.62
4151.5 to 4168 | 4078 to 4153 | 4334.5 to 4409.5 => -0.5 angstrom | 9.26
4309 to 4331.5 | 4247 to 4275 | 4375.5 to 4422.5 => -0.4 angstrom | 9.57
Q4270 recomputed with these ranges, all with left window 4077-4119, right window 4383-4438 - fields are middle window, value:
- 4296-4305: -0.1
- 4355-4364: -0.1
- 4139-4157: -0.6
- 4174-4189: 0.0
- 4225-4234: -0.2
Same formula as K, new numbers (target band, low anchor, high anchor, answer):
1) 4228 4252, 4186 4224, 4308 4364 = -0.15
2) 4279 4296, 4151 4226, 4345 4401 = 0.04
